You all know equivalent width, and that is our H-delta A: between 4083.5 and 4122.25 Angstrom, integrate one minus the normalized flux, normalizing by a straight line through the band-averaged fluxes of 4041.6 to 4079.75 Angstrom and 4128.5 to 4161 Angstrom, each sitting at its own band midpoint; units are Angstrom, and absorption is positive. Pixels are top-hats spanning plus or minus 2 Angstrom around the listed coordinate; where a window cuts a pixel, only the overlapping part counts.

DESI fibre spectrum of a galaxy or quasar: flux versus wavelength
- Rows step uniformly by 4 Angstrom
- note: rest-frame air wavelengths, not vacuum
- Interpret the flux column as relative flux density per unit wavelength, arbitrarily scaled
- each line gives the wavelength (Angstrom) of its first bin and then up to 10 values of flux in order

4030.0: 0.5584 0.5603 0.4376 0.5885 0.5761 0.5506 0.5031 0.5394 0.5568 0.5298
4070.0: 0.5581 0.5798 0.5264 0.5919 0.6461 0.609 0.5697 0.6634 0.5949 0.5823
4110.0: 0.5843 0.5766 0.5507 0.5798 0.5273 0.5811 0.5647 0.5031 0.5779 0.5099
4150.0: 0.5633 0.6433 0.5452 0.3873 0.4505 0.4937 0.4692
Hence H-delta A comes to -3.1 Angstrom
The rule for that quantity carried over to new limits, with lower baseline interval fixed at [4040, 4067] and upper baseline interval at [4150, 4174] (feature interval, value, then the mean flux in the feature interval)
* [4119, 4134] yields -1.2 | 0.562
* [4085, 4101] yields -2.5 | 0.619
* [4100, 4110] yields -1.1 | 0.588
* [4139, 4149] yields -0.6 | 0.542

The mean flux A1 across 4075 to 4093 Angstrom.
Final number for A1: 0.591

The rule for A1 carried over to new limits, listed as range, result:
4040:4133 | 0.572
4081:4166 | 0.566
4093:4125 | 0.586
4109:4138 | 0.561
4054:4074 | 0.545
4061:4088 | 0.57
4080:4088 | 0.619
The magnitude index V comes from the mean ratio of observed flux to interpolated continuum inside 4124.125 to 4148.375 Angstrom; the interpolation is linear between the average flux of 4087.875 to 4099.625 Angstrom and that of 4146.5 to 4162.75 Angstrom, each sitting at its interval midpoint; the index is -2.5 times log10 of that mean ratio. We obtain 0.04 mag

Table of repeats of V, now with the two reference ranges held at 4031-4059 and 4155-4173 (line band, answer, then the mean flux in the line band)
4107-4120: -0.14 mag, 0.571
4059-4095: -0.10 mag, 0.573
